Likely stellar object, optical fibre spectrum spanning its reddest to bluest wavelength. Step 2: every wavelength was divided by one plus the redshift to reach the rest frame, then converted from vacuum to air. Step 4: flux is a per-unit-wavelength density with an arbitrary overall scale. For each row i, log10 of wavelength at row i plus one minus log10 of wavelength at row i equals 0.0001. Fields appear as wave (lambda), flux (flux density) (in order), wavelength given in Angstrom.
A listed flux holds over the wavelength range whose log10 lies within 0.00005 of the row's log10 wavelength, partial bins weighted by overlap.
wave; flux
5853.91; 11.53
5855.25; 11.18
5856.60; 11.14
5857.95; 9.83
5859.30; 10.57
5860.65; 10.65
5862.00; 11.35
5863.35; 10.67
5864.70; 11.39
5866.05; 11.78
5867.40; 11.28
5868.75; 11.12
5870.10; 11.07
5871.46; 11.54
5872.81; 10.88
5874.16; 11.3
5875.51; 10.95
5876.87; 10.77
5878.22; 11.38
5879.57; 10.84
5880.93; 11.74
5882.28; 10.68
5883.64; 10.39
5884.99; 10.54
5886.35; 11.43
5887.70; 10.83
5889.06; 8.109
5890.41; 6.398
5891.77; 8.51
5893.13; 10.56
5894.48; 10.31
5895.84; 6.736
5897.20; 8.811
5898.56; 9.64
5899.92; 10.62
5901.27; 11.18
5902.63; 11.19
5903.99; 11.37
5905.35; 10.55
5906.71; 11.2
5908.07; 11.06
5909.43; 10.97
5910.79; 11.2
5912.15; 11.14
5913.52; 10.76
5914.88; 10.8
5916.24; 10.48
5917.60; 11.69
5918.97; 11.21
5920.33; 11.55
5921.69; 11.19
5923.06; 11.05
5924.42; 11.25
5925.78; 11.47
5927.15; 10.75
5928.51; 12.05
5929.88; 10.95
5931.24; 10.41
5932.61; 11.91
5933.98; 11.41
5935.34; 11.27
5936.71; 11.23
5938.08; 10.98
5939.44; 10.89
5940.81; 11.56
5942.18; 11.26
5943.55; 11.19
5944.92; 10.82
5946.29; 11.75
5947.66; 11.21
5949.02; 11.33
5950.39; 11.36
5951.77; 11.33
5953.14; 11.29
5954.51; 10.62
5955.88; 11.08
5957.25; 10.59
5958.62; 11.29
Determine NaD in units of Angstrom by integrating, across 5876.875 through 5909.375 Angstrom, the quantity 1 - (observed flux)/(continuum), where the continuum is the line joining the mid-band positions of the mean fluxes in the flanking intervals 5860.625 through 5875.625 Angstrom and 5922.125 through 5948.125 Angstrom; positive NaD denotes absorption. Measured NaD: 2.9 Angstrom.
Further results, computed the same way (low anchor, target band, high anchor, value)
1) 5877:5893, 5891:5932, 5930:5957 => -0.3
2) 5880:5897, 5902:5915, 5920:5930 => -0.6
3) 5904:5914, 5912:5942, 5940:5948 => -0.1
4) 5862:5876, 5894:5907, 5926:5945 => 1.3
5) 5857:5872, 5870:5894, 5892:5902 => -0.3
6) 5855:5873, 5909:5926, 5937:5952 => 0.1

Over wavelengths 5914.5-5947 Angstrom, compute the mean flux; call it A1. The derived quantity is 11.2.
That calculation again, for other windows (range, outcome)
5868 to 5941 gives 10.7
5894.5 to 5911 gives 10.4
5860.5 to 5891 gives 10.8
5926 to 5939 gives 11.2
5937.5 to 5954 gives 11.2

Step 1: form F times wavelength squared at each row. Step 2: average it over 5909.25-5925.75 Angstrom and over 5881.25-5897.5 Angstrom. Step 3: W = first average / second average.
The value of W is 1.18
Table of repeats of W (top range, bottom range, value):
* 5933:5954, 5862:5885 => 1.04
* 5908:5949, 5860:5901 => 1.09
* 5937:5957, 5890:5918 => 1.10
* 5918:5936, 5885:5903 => 1.19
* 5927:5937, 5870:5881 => 1.03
